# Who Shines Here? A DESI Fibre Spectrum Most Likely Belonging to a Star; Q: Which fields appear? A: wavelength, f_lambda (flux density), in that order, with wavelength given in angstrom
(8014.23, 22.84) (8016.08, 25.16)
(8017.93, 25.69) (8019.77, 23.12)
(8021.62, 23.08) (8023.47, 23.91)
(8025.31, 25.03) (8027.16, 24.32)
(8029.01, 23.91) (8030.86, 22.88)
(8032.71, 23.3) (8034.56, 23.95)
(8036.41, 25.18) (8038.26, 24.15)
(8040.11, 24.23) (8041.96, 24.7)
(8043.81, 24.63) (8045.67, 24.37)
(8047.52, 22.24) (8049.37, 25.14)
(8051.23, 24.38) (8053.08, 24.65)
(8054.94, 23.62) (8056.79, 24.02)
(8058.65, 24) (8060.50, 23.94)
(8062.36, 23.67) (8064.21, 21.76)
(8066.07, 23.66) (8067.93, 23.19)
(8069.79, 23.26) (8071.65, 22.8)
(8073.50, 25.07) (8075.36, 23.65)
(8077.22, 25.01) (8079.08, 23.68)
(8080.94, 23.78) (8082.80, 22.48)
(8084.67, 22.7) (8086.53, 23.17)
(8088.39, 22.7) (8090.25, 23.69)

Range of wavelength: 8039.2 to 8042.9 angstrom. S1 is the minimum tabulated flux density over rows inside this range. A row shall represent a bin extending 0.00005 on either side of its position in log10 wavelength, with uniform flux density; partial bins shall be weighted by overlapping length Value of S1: 24.23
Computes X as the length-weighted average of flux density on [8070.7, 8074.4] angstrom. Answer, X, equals 24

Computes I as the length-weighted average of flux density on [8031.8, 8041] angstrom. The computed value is 24.2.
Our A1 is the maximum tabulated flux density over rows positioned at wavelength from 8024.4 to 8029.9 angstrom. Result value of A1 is 25.03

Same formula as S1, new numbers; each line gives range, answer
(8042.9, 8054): 22.24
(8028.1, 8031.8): 22.88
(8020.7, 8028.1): 23.08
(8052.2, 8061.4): 23.62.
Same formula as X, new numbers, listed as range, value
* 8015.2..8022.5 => 24.3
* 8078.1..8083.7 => 23.3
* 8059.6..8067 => 23.3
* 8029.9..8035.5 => 23.4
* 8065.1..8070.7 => 23.3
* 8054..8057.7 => 23.8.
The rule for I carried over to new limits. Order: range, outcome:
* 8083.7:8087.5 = 22.9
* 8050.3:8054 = 24.5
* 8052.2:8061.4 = 24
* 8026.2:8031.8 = 23.7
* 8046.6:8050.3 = 23.7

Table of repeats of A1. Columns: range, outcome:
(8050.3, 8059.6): 24.65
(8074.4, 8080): 25.01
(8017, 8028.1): 25.69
